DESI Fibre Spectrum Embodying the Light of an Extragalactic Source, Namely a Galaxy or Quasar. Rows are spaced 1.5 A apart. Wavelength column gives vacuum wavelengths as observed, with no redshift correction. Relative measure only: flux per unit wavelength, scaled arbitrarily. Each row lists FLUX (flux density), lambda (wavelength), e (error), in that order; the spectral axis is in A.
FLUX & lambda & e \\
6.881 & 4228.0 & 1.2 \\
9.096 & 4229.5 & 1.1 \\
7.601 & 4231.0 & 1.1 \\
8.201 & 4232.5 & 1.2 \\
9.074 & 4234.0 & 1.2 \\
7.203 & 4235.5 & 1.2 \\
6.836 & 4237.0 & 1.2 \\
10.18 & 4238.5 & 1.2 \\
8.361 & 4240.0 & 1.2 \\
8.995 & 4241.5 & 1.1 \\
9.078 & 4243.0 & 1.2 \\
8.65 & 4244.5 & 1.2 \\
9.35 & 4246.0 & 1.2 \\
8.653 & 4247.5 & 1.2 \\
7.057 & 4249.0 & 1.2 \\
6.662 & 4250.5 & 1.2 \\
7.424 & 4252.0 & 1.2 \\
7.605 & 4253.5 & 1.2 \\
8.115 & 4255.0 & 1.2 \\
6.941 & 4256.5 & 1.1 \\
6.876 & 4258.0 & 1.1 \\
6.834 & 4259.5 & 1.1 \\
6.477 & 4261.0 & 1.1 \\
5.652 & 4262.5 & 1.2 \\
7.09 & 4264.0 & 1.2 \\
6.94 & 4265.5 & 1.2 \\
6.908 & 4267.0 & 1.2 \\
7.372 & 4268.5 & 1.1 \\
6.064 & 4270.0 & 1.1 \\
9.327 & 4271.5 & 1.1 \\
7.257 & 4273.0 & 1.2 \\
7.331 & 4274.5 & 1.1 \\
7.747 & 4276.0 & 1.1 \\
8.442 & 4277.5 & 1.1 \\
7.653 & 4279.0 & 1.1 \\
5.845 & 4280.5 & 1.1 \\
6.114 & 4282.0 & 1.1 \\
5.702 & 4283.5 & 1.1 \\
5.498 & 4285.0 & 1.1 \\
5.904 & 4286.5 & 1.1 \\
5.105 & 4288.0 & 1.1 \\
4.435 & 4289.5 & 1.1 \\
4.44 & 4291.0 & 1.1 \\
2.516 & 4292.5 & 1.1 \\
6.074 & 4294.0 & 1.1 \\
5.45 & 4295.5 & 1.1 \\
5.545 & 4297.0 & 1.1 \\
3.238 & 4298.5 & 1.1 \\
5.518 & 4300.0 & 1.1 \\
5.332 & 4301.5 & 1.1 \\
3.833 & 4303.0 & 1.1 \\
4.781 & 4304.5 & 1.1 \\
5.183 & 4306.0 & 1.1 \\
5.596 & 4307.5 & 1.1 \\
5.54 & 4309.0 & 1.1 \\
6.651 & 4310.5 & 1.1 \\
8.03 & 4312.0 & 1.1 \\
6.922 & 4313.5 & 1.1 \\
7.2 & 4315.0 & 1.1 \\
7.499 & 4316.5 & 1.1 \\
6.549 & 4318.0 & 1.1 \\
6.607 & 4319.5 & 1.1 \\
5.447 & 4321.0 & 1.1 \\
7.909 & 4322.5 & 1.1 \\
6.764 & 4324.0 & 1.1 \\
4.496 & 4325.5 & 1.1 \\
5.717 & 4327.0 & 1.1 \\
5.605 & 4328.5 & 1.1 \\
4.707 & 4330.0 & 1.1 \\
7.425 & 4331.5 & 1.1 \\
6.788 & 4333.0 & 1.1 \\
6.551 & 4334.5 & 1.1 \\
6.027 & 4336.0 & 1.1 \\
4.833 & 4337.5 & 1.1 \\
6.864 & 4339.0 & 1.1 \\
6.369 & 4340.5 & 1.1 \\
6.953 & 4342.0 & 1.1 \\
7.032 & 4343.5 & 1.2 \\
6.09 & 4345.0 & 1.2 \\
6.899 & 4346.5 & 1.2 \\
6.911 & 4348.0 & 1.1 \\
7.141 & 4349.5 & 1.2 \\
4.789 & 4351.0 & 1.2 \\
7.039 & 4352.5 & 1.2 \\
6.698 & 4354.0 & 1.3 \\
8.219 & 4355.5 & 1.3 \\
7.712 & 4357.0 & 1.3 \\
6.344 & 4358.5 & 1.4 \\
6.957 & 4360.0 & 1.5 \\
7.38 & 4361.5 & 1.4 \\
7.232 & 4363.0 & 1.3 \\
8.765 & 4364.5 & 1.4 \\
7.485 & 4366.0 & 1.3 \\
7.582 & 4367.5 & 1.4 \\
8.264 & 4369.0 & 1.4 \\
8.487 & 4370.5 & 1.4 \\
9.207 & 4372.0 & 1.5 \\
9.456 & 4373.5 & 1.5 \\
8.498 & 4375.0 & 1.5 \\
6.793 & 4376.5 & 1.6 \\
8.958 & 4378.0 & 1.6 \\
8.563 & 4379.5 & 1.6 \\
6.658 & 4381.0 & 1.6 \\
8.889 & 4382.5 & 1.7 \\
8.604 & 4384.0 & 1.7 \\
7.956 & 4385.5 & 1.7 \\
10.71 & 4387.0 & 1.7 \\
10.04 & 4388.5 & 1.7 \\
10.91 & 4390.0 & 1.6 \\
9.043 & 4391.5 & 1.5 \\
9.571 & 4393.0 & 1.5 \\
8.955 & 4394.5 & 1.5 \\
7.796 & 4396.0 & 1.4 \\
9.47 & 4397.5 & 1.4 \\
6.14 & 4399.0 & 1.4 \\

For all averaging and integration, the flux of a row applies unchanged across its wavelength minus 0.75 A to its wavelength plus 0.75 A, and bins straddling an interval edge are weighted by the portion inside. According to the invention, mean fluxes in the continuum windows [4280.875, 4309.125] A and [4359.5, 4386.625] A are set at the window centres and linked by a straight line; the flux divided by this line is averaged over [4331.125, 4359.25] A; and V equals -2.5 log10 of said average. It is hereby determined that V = 0.059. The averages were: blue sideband 5.04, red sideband 8.14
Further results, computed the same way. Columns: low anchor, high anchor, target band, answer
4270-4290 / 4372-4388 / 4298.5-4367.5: 0.19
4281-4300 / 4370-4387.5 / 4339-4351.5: 0.10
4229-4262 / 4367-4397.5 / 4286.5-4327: 0.42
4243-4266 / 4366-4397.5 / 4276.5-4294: 0.34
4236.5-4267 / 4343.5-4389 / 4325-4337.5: 0.30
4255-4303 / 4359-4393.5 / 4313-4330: 0.13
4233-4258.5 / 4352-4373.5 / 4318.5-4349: 0.23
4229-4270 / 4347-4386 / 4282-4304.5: 0.48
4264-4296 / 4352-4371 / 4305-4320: 0.04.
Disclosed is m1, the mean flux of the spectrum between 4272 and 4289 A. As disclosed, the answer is 6.61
